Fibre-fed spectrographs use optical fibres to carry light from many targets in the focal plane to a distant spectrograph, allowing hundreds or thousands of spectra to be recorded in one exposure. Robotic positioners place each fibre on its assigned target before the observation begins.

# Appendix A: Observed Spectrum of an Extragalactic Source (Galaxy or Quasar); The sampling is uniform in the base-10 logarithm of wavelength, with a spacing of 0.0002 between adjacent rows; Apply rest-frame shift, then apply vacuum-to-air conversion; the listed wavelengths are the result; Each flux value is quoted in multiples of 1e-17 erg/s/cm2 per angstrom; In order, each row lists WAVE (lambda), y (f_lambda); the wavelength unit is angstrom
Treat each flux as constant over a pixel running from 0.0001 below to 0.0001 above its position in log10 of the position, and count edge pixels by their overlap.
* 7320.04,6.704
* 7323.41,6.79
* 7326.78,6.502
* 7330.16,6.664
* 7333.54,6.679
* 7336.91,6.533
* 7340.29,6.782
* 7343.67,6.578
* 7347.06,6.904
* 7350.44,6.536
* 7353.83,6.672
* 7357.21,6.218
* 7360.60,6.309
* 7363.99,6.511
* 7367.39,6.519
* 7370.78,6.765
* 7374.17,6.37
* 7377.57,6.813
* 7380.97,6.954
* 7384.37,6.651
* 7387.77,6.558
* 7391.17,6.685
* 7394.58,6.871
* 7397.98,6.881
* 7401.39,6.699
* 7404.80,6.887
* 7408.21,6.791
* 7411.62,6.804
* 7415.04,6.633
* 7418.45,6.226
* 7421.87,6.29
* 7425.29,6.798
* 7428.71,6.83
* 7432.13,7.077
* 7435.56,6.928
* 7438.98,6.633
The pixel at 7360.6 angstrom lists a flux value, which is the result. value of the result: 6.309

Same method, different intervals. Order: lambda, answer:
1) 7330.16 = 6.664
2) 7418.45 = 6.226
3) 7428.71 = 6.83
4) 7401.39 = 6.699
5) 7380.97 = 6.954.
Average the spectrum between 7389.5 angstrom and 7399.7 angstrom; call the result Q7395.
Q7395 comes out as 6.81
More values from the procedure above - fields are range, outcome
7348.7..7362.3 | 6.44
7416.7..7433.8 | 6.64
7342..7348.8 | 6.74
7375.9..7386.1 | 6.8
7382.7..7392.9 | 6.63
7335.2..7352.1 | 6.67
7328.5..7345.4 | 6.65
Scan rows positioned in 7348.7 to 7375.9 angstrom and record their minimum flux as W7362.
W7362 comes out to 6.218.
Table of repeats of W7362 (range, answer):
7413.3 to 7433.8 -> 6.226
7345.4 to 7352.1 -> 6.536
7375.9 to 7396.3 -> 6.558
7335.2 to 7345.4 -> 6.533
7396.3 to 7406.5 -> 6.699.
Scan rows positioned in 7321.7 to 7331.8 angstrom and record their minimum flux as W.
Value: 6.502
